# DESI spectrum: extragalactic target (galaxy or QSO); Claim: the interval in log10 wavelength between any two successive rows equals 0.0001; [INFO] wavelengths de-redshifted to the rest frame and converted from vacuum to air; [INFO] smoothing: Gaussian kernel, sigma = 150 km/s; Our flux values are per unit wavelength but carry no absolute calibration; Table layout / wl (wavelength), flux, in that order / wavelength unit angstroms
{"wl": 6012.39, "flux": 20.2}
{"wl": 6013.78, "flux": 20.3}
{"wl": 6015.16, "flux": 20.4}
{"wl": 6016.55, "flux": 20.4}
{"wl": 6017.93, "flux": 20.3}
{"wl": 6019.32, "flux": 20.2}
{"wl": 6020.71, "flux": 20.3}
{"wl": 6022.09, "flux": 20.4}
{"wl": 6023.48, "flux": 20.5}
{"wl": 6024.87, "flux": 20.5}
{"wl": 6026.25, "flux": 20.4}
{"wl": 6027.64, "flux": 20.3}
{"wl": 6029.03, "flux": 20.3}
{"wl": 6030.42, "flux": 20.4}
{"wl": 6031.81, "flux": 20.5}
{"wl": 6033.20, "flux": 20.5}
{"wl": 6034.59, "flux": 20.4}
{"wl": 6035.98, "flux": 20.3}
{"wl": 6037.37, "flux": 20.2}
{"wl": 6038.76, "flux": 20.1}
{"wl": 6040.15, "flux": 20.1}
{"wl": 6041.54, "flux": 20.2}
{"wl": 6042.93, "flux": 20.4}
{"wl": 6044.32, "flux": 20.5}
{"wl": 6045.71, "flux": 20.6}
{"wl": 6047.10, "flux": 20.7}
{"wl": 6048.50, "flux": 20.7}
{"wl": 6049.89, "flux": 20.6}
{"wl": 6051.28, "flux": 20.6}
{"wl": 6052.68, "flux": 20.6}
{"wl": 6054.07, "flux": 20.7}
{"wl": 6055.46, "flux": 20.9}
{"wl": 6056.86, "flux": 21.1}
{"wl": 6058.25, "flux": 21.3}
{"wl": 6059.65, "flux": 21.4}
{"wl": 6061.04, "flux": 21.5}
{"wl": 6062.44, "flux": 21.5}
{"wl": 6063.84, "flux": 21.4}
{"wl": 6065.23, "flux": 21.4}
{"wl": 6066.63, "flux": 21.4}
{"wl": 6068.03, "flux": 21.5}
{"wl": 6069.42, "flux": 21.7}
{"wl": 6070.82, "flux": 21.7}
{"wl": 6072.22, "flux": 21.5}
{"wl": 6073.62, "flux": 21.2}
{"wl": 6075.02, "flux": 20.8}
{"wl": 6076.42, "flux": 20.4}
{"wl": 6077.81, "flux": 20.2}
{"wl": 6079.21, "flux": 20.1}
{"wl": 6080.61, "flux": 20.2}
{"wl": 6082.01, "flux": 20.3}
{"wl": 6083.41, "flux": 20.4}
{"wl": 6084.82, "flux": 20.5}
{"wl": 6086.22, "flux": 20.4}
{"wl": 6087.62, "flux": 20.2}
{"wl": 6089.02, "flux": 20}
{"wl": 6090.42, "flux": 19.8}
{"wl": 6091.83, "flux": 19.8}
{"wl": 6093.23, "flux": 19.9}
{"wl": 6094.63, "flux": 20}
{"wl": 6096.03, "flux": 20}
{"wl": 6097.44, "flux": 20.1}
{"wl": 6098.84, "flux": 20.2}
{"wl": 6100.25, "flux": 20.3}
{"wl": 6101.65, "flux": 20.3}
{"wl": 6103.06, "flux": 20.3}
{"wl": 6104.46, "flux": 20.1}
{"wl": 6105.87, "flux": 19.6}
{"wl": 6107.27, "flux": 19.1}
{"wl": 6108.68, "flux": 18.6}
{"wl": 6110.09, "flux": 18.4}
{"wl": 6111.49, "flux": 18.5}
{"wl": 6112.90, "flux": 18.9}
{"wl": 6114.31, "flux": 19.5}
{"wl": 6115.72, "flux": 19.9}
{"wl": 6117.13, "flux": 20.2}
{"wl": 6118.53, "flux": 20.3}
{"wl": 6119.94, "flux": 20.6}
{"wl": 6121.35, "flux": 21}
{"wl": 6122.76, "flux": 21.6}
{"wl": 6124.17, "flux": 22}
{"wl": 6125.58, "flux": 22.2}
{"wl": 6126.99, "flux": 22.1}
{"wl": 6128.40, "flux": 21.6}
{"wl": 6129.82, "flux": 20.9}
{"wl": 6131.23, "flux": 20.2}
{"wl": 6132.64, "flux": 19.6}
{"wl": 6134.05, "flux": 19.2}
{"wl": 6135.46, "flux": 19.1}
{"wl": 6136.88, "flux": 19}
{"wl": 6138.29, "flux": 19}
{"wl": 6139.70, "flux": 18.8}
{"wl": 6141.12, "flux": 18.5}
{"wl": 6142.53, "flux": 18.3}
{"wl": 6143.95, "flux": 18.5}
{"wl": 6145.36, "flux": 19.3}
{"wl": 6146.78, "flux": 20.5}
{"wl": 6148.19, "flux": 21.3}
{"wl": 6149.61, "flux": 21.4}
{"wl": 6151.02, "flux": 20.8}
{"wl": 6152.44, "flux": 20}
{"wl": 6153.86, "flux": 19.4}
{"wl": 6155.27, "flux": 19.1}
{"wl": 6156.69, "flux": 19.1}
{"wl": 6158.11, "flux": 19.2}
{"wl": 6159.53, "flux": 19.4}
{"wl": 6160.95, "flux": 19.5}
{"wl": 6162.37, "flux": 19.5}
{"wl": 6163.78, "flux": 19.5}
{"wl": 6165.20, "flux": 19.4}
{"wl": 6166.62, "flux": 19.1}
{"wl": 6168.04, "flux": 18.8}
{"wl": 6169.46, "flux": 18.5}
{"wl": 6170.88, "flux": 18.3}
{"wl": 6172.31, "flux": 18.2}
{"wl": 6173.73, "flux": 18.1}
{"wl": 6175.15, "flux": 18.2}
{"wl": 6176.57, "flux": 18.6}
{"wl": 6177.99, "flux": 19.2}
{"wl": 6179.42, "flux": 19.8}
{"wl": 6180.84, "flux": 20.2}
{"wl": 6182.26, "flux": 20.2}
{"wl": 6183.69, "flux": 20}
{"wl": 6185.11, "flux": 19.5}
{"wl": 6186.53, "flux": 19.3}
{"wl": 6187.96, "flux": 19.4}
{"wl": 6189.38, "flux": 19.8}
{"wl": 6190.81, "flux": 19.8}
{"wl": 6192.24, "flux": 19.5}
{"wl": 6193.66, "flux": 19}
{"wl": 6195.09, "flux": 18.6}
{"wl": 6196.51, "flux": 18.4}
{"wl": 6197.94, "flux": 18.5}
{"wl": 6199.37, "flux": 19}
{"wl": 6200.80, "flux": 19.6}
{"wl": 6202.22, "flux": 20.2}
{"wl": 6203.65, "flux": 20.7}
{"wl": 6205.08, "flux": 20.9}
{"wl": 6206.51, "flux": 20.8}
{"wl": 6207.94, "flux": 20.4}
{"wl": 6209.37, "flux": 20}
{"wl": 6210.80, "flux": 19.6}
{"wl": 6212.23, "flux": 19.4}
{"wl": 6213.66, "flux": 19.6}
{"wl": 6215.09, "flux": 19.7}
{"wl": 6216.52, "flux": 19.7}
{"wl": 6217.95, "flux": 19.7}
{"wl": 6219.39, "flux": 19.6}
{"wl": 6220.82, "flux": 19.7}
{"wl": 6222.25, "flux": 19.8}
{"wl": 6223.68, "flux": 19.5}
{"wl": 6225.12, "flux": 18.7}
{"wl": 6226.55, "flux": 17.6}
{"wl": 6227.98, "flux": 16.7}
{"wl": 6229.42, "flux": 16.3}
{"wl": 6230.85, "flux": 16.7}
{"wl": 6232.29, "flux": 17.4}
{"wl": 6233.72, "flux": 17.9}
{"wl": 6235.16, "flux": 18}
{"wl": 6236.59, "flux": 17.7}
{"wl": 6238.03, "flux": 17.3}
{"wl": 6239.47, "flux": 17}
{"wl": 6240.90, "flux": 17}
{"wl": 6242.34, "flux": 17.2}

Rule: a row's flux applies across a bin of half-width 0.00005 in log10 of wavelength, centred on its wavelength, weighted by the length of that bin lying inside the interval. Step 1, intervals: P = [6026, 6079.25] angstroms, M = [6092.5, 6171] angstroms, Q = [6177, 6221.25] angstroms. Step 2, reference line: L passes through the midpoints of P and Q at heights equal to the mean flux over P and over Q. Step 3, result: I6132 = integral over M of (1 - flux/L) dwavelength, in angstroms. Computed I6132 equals 1.5 angstroms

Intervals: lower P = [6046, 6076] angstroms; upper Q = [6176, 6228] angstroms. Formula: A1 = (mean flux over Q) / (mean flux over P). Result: 0.9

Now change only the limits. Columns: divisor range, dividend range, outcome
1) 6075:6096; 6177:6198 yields 0.96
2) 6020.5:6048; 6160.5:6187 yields 0.94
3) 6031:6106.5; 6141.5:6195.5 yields 0.94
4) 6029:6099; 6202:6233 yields 0.93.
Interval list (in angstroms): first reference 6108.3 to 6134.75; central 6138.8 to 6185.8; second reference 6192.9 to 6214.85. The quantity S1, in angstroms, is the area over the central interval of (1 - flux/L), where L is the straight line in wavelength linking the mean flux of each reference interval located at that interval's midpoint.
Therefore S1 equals 1.5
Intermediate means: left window 20.3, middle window 19.3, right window 19.7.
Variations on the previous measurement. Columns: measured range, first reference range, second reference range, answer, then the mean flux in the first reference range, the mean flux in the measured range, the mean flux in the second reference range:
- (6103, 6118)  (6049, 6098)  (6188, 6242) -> 0.7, 20.7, 19.4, 18.9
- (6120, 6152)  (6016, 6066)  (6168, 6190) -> -1.0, 20.6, 20.2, 19.1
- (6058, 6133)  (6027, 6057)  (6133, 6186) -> -2.0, 20.5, 20.5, 19.3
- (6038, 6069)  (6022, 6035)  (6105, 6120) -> -1.2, 20.4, 20.9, 19.4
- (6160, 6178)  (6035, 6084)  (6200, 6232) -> 0.8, 20.8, 18.8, 19.3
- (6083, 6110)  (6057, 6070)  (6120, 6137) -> 1.5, 21.4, 19.9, 20.8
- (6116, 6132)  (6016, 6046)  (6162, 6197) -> -1.2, 20.4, 21.1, 19.2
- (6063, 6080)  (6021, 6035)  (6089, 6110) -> -0.9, 20.4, 21.1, 19.8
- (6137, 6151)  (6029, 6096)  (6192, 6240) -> 0.1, 20.6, 19.6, 18.9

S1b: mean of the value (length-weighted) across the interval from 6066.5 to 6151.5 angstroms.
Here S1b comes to 20.2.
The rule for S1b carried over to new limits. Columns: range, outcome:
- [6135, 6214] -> 19.4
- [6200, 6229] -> 19.6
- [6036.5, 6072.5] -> 20.9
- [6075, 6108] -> 20.1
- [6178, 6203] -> 19.5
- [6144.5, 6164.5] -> 19.9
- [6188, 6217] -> 19.7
